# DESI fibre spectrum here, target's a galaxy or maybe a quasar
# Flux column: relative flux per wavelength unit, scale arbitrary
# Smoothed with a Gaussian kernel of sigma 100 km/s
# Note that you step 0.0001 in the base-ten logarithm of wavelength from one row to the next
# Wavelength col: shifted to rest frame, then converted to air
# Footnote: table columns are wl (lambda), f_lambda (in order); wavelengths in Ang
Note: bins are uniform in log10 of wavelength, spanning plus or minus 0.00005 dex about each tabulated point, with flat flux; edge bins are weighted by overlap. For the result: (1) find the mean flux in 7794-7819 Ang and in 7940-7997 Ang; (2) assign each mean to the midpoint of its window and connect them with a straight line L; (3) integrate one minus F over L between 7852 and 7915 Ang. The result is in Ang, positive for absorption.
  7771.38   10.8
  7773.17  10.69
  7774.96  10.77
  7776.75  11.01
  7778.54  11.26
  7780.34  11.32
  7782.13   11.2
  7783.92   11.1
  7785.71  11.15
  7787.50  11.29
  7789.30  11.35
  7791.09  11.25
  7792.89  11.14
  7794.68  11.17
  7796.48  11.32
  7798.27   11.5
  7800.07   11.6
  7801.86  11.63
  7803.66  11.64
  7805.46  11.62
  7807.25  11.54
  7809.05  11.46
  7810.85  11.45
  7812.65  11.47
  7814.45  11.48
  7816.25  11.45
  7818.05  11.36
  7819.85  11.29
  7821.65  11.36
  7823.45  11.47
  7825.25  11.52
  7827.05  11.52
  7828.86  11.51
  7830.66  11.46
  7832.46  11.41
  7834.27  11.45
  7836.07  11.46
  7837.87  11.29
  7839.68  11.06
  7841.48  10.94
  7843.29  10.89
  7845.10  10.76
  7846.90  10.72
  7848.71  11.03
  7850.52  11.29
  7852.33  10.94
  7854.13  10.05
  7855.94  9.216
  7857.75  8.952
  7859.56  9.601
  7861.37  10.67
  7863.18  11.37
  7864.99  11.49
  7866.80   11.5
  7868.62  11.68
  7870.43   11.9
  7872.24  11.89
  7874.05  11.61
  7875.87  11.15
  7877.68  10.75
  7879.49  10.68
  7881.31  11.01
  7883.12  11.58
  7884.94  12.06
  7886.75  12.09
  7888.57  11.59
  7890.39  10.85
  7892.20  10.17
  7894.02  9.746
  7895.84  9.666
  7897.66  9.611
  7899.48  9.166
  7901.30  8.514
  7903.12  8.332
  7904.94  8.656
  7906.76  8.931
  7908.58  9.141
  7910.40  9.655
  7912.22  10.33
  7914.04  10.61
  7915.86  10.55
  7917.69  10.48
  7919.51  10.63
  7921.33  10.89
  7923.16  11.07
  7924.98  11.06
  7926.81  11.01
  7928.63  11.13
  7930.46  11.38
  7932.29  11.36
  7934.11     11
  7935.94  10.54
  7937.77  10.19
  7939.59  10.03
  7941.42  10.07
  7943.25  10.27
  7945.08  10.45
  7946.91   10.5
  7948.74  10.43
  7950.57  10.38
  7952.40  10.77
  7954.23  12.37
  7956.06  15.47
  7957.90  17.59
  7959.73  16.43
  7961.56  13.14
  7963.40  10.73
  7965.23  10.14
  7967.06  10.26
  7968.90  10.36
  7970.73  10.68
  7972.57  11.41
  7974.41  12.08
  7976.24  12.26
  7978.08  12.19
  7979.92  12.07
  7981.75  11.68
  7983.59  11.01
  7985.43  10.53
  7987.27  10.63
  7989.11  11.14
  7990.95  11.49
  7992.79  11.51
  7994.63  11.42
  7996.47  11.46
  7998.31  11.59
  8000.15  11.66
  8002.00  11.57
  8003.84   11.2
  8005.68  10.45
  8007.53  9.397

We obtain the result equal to 6.1 Ang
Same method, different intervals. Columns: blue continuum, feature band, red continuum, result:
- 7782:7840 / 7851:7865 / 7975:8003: 1.5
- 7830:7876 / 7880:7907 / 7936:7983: 2.6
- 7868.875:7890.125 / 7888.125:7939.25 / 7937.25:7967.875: 6.1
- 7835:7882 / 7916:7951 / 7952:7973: 4.0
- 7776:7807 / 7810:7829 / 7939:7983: -0.1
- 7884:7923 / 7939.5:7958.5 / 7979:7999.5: -1.5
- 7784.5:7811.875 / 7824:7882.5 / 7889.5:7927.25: -2.0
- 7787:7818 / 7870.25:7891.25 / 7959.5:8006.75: 0.0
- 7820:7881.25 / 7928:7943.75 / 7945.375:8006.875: 1.1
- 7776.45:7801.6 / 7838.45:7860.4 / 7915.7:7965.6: 1.7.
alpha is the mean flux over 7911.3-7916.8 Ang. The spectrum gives 10.5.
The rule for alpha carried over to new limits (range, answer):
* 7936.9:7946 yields 10.2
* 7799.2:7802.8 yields 11.6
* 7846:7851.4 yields 11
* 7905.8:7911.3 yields 9.24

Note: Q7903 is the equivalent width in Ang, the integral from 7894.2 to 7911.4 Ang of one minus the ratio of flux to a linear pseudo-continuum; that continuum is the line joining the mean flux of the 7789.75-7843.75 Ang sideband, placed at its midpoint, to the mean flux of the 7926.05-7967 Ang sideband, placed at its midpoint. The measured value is 3.60 Ang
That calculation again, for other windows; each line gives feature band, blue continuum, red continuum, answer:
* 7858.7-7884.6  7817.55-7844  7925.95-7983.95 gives 0.4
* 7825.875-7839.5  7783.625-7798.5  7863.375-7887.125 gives -0.1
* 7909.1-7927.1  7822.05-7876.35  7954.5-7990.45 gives 1.6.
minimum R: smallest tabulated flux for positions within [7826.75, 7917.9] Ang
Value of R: 8.332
